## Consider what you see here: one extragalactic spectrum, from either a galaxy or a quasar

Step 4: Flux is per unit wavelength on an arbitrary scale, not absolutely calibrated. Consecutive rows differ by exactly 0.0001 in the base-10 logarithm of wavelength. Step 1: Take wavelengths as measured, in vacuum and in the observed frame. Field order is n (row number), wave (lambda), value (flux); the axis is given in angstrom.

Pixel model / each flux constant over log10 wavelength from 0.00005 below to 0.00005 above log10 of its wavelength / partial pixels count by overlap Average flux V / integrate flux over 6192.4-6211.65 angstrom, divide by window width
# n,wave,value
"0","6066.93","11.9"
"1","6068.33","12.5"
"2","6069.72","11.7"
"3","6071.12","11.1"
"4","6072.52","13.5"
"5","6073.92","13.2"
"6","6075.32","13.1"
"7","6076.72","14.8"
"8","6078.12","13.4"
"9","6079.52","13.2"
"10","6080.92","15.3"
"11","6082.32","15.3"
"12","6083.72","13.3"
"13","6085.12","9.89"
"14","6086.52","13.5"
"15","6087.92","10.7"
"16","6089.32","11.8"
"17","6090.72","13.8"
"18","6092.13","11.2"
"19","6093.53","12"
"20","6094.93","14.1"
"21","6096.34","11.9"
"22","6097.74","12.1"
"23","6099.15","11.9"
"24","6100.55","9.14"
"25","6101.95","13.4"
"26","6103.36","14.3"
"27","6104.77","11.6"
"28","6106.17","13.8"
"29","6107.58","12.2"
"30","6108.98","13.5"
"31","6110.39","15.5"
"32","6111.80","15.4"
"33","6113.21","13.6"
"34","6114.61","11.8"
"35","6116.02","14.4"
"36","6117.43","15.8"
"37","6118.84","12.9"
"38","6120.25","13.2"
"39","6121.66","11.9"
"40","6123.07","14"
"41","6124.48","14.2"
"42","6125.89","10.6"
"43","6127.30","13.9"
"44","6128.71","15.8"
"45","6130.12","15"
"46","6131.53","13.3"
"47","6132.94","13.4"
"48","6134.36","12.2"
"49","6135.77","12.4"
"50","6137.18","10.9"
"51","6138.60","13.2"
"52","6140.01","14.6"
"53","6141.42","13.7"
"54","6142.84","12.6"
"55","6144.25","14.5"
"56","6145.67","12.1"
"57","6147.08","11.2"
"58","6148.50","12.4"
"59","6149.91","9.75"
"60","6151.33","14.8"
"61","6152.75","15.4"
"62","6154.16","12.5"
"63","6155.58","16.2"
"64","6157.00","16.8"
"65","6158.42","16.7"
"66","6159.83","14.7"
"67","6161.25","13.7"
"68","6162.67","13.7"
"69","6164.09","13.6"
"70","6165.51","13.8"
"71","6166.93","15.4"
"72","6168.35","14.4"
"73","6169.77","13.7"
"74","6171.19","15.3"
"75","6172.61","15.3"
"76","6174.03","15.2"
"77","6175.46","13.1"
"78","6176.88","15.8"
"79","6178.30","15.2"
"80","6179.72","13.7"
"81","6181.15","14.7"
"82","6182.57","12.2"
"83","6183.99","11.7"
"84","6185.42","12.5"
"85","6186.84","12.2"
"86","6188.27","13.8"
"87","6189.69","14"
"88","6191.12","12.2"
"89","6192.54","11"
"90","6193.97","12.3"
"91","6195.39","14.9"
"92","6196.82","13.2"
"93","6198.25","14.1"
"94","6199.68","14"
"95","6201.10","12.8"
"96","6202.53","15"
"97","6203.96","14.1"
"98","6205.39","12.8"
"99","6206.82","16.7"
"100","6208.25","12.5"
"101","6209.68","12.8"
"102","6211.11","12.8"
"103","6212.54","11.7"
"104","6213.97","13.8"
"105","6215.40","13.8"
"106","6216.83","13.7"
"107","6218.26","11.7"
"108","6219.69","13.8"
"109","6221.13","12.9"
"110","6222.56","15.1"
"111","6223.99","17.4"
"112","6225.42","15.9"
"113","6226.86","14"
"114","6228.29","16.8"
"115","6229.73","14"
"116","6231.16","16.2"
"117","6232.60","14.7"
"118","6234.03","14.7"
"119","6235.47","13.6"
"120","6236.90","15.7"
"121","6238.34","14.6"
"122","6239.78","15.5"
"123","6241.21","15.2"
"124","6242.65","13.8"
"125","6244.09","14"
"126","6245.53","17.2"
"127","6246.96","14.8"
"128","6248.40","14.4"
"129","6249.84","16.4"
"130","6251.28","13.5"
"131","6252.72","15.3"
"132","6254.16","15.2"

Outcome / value 13.6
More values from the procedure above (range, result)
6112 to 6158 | 13.4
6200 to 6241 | 14.3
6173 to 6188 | 13.7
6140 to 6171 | 13.9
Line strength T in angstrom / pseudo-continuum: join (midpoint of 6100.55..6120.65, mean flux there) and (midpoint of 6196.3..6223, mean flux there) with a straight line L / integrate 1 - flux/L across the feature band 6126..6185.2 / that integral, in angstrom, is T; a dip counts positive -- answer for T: -1.32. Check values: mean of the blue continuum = 13.5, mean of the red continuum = 13.5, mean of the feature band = 13.8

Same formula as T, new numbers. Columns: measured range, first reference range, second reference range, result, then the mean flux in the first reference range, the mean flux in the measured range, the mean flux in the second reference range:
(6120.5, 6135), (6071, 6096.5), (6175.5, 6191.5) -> -0.27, 13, 13.4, 13.5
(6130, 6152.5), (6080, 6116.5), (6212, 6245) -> 0.92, 12.9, 12.9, 14.5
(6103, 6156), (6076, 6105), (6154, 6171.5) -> 1.57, 12.7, 13.4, 14.7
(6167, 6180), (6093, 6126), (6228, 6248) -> -0.60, 13.1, 14.7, 15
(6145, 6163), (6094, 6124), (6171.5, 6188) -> -0.36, 13.2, 13.9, 13.8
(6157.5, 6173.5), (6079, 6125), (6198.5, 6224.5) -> -1.39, 13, 14.6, 13.7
